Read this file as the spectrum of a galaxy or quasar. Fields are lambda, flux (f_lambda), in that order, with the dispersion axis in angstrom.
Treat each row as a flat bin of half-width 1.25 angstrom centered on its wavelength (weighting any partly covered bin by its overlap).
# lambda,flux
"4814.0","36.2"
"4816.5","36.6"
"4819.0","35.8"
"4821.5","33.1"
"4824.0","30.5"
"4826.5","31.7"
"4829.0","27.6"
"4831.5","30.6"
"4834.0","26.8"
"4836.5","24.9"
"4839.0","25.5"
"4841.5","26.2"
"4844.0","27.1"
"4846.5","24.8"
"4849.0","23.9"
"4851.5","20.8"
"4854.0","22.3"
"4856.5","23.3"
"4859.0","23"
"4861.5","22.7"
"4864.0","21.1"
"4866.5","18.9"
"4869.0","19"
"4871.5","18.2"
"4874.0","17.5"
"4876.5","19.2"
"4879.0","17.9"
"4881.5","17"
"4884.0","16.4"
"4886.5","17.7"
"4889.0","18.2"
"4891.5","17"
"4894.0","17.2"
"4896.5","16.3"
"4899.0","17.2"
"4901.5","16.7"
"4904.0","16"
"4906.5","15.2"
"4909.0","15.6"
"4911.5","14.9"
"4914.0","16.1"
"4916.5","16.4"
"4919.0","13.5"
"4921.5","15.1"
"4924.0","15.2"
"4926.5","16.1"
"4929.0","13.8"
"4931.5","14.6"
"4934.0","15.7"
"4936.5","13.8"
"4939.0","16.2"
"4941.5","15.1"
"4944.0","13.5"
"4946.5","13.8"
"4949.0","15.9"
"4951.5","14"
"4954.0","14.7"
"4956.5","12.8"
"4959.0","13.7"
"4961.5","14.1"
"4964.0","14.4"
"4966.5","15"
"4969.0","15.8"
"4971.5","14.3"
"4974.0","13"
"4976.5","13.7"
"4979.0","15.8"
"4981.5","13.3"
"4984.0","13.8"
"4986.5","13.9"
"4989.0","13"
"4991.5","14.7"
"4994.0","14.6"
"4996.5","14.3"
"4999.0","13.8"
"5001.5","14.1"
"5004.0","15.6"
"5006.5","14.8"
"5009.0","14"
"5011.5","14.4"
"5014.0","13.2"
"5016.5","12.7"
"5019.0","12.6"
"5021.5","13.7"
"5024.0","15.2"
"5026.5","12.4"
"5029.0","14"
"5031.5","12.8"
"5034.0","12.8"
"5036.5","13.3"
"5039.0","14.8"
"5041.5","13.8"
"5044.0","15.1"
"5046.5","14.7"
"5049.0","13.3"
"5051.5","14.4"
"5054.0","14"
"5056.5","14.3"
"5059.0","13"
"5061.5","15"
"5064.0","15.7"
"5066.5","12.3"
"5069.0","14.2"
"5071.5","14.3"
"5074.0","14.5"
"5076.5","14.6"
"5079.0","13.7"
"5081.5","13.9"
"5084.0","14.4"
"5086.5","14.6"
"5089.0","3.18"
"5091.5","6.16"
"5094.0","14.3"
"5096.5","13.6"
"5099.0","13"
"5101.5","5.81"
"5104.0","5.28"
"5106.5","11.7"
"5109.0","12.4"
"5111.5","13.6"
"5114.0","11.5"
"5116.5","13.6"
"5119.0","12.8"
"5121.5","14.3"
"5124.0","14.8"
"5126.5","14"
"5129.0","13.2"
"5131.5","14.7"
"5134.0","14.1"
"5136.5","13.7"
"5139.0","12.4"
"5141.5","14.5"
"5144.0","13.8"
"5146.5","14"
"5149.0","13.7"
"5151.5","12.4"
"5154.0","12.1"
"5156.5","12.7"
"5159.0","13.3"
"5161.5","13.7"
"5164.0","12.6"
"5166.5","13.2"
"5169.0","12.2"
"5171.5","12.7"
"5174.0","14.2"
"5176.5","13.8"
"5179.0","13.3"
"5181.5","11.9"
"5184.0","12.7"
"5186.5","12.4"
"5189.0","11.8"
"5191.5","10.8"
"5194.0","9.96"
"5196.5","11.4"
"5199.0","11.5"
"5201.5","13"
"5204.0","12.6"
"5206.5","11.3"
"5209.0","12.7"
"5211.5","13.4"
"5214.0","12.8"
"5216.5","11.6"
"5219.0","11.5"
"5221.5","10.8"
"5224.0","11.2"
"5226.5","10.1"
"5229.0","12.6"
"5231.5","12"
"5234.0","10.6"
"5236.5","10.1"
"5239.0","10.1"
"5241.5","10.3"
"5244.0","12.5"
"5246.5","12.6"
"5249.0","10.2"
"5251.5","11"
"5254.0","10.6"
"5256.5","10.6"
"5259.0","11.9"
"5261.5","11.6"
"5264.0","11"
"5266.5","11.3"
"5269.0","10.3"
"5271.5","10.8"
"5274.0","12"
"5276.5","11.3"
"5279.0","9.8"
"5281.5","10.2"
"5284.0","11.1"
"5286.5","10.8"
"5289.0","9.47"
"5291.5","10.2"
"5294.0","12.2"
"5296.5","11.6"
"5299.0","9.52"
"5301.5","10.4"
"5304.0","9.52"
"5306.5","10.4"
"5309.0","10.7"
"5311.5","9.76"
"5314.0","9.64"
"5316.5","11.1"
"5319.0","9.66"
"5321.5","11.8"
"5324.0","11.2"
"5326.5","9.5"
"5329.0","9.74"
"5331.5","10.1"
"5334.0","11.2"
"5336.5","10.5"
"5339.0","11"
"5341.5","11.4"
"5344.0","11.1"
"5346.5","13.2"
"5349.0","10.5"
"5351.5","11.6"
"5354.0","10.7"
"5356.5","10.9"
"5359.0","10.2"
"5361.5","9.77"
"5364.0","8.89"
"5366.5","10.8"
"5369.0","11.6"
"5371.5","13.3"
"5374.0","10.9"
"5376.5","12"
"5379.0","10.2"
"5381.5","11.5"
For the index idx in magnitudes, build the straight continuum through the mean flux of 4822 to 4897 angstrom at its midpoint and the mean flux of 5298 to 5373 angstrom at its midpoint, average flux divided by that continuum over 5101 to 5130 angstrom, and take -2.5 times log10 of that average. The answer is 0.31 mag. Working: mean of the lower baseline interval 22.3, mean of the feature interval 12.1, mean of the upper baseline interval 10.7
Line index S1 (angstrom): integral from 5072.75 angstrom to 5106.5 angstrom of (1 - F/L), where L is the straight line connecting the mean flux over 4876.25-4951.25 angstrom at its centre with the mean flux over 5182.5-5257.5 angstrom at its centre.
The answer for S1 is 5.2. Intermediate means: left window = 15.8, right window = 11.5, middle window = 11.3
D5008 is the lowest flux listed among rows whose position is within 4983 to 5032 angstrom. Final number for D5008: 12.4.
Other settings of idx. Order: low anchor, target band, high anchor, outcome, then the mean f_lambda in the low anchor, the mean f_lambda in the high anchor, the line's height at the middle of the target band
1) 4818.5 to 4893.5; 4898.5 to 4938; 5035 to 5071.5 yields 0.30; 23.1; 14.1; 20.3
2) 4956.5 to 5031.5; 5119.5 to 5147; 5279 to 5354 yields -0.11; 14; 10.6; 12.6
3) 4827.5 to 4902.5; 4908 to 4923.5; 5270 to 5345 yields 0.29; 21.2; 10.6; 20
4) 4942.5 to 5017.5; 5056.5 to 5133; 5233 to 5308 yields 0.02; 14.2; 10.8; 12.8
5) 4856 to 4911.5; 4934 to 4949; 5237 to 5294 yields 0.16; 18.1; 10.9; 17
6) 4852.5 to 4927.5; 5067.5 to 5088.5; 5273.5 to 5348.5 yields 0.05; 17.7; 10.7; 14.6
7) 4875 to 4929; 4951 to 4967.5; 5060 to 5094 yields 0.08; 16.4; 12.9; 15.2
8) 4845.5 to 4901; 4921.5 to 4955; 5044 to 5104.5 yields 0.17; 19.5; 12.7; 17.3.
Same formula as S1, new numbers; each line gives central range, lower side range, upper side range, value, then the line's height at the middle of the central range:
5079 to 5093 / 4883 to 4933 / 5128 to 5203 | 3.1 angstrom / 13.8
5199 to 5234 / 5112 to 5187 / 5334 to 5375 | 1.8 angstrom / 12.6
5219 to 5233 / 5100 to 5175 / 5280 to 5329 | 0.2 angstrom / 11.5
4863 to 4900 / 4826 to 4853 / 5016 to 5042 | 8.7 angstrom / 23.4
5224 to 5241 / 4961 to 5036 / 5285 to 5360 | 1.0 angstrom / 11.6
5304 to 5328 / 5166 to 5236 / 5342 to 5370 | 1.7 angstrom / 11.2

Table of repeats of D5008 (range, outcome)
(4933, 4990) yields 12.8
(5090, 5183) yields 5.28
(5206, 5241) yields 10.1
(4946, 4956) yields 13.8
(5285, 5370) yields 8.89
